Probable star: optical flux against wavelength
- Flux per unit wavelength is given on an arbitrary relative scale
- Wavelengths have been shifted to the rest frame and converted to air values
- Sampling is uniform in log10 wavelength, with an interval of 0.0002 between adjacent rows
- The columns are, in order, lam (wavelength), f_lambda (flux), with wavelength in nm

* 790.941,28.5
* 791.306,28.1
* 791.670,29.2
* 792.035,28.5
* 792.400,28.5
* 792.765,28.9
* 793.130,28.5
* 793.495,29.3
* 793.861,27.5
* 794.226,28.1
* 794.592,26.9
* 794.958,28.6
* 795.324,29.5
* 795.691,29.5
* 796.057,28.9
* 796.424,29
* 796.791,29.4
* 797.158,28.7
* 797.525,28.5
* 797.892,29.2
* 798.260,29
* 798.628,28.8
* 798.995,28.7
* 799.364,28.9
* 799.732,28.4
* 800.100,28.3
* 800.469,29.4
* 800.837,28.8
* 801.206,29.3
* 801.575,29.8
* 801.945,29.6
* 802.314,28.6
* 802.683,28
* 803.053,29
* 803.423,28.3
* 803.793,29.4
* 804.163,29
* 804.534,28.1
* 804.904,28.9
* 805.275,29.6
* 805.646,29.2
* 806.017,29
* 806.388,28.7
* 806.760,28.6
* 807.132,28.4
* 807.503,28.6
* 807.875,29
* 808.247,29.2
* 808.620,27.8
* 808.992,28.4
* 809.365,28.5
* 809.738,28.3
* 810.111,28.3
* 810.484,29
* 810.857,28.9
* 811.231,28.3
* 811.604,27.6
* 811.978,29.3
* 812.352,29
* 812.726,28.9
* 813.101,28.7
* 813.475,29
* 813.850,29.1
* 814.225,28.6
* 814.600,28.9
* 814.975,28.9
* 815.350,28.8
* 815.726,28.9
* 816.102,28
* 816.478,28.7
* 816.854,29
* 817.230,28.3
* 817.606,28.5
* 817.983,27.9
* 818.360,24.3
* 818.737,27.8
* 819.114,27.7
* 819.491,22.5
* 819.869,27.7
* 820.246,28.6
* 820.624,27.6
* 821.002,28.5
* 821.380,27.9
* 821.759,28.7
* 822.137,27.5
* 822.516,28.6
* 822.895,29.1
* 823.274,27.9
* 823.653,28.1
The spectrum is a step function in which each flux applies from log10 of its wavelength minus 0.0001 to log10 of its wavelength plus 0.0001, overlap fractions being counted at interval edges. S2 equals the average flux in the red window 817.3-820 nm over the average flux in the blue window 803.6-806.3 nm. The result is 0.92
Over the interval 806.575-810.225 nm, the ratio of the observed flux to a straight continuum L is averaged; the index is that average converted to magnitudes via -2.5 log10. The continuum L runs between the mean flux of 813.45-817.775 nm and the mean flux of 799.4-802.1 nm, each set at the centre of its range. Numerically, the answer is 0.01 mag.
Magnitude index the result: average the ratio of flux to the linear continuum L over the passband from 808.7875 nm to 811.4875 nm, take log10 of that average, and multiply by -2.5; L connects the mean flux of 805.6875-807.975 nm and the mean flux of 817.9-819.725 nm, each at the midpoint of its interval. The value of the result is -0.02 mag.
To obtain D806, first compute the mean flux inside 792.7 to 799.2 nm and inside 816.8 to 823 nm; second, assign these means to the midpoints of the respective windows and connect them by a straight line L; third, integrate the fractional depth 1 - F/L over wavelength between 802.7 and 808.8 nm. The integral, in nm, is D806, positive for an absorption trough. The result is -0.111 nm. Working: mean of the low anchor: 28.7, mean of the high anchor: 27.6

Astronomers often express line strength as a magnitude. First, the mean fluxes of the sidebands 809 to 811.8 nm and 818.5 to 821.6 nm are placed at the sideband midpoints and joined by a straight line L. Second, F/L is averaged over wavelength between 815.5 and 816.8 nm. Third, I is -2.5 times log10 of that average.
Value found -0.03 mag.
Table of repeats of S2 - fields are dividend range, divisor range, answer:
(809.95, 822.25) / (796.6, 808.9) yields 0.98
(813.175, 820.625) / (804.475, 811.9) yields 0.98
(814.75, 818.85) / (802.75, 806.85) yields 0.97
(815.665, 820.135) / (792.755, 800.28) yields 0.96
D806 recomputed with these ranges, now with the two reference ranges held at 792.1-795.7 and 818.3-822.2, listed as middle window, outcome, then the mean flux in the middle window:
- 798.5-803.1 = -0.120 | 28.9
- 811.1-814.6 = -0.145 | 28.7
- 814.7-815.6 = -0.045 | 28.9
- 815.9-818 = -0.080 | 28.4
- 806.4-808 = -0.045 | 28.6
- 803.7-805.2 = -0.047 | 28.9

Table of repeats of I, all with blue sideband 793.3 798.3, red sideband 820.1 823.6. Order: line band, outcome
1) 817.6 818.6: 0.07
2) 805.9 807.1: -0.01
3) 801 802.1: -0.03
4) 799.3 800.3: 0.01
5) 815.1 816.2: -0.01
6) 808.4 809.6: 0.01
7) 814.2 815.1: -0.02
